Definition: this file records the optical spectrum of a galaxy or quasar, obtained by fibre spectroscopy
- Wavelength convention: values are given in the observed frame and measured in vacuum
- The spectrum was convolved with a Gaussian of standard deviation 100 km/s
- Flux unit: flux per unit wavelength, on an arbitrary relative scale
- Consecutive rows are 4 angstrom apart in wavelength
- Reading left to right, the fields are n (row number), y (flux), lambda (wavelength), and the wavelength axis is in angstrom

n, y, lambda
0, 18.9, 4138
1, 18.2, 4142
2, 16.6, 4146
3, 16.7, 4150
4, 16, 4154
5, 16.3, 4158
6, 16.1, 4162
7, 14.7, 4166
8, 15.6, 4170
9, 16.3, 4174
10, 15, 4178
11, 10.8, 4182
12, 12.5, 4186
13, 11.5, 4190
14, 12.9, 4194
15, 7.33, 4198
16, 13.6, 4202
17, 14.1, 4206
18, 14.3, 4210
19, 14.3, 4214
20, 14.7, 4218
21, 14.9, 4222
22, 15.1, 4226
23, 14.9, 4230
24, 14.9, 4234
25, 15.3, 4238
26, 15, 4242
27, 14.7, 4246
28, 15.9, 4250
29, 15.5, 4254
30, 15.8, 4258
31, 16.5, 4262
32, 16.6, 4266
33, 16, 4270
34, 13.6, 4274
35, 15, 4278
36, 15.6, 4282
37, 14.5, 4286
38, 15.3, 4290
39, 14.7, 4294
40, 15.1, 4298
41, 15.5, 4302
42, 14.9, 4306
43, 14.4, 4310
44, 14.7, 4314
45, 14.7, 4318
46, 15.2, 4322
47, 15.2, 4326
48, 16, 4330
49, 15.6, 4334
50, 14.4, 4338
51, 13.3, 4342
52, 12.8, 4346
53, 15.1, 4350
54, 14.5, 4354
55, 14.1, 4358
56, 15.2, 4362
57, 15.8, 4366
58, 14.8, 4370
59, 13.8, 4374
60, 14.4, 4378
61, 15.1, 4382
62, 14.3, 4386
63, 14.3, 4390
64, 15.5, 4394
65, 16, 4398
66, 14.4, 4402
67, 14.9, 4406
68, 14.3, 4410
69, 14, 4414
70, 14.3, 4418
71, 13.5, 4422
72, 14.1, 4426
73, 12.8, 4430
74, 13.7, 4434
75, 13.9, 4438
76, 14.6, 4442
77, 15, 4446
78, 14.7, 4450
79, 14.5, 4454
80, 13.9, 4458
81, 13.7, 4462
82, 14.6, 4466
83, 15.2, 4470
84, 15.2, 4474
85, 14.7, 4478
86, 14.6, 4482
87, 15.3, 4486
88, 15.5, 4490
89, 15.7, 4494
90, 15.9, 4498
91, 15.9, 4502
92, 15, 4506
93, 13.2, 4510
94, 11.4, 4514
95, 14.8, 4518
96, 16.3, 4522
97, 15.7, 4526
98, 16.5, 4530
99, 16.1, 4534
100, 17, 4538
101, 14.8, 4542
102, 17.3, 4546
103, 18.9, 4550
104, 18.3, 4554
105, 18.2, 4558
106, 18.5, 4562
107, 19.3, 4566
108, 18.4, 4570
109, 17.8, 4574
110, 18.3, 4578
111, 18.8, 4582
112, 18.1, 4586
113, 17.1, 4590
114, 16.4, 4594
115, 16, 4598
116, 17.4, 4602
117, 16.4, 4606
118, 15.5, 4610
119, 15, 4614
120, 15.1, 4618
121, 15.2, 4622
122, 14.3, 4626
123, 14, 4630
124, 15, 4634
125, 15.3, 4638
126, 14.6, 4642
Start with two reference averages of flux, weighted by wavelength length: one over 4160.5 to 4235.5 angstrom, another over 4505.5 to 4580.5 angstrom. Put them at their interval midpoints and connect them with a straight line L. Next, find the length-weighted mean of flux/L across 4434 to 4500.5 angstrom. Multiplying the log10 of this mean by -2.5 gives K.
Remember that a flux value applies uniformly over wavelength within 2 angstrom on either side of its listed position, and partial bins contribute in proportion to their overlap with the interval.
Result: 0.09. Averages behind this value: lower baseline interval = 13.8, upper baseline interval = 16.7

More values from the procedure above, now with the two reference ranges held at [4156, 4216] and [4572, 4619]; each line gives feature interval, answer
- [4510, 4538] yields 0.08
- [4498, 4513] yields 0.11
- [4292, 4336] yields -0.03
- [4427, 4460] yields 0.11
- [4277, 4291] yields -0.05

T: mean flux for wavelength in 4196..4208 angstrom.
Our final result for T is 11.7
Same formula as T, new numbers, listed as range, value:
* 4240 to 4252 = 15.2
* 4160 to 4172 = 15.5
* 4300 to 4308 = 15.2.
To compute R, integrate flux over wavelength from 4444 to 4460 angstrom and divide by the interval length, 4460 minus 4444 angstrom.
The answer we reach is 14.5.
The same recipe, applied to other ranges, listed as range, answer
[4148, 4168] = 16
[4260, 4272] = 16.4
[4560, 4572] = 18.7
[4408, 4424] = 14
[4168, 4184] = 14.4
